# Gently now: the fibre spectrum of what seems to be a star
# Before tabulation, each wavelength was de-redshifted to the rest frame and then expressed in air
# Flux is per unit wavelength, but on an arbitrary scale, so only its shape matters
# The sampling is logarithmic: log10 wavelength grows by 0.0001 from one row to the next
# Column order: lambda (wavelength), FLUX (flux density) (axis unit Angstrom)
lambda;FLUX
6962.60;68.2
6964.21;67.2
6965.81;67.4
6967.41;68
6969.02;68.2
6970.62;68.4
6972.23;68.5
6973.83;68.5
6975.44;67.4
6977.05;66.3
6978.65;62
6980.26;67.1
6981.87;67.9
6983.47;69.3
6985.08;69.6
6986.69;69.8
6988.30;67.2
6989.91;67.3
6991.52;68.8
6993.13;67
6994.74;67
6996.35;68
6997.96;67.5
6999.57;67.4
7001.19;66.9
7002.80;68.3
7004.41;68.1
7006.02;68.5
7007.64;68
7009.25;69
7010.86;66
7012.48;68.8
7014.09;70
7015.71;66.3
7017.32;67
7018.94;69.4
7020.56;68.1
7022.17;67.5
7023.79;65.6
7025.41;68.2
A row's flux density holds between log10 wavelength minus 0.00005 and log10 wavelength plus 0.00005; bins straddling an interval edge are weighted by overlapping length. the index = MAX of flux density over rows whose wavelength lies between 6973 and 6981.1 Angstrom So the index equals 68.5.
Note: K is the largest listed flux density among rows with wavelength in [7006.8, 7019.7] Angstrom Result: 70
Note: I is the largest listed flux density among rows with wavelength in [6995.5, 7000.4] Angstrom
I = 68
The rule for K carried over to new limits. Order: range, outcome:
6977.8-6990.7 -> 69.8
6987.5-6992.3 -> 68.8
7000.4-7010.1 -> 69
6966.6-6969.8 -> 68.2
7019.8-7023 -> 68.1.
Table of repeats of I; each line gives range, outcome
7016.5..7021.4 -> 69.4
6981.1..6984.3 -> 69.3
